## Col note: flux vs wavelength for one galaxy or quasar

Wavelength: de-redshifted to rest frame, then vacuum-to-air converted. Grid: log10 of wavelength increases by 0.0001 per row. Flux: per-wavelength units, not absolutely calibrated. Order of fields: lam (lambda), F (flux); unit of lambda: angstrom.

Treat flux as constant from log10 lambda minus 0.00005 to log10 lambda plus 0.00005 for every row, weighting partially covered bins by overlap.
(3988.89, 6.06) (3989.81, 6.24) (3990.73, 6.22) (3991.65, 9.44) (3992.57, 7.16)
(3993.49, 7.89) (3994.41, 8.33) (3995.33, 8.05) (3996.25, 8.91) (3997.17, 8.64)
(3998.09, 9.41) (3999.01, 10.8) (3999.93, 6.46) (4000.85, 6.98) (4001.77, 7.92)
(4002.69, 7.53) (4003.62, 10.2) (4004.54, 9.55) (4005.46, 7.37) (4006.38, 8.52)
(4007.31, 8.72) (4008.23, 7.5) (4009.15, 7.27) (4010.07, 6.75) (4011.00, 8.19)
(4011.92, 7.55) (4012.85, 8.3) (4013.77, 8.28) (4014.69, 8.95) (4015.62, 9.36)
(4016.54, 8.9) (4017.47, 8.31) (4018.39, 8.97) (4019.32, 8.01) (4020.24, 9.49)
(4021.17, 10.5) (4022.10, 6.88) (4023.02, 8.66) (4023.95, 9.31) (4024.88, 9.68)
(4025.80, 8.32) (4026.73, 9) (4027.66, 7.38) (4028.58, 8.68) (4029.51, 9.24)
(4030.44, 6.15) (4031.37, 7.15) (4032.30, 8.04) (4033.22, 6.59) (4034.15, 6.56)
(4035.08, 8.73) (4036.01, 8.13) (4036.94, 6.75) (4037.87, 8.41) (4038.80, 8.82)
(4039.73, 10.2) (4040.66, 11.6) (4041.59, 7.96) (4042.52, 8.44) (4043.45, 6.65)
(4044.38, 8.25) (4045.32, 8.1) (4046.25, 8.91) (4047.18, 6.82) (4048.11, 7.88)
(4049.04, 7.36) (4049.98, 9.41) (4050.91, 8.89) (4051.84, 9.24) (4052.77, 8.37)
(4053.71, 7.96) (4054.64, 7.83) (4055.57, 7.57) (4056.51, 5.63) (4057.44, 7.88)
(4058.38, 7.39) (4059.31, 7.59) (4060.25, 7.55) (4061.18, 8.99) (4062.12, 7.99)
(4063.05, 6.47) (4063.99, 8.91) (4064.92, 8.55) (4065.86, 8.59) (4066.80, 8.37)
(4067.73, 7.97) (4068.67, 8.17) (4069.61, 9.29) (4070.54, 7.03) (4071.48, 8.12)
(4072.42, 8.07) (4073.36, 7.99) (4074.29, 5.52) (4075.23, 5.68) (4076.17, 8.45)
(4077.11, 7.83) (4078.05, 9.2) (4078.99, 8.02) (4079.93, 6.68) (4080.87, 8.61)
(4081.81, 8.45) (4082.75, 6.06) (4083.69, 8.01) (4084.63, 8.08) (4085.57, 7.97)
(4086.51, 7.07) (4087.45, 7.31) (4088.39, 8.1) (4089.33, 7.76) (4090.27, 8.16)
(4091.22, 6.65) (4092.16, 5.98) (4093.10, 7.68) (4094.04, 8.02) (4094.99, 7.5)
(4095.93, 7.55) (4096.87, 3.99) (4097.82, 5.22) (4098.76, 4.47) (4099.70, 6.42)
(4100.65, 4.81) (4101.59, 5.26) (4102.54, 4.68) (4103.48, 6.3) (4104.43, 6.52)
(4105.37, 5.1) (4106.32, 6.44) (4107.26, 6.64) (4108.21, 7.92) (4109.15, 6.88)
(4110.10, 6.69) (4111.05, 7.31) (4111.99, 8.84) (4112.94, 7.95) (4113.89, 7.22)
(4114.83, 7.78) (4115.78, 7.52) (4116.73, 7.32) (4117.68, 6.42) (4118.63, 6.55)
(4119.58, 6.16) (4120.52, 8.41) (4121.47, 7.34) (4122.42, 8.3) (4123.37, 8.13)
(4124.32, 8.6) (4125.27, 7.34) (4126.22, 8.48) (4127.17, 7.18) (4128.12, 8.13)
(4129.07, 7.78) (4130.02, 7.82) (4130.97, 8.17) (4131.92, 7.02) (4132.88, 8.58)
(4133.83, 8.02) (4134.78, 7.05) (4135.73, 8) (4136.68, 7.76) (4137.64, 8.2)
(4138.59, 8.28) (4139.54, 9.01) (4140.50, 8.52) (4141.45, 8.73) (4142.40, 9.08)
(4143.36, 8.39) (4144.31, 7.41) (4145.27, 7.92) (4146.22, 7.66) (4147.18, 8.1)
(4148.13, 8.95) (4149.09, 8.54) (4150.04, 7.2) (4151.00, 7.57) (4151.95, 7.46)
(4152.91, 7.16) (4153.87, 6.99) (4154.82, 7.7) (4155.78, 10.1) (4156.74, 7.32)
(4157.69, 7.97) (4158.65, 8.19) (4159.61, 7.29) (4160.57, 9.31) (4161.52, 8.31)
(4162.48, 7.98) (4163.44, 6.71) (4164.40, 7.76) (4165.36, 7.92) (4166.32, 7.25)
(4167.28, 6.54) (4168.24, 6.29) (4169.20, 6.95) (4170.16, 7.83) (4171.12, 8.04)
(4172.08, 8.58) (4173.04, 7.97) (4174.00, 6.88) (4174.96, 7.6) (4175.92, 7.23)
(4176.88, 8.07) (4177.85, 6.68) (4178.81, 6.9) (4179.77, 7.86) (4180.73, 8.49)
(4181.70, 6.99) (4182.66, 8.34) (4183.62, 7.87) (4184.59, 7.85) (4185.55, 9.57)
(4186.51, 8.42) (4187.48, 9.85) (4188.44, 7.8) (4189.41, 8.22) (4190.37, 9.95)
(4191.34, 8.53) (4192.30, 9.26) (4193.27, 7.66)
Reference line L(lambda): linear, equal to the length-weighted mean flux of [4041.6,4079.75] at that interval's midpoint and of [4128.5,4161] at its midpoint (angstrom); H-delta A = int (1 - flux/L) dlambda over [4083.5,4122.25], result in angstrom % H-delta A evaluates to 5.3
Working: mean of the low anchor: 7.91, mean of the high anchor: 8.03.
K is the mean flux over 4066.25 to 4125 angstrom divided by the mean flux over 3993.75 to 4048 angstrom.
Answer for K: 0.87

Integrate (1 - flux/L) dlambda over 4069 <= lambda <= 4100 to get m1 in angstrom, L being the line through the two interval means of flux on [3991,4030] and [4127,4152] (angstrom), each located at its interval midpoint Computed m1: 3.4 angstrom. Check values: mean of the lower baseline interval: 8.45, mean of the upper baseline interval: 8.04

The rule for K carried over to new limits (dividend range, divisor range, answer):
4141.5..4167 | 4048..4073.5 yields 0.99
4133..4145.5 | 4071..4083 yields 1.08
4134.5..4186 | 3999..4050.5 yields 0.95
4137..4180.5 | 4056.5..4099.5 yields 1.04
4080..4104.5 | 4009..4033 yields 0.81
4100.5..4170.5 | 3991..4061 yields 0.92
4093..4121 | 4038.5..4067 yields 0.81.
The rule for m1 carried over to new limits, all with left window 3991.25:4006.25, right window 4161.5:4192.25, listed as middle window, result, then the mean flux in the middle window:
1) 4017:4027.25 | -0.6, 8.82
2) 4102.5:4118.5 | 2.2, 6.97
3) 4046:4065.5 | 0.7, 7.96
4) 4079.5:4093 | 1.1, 7.5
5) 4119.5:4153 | 0.0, 7.99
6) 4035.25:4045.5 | -0.3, 8.49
